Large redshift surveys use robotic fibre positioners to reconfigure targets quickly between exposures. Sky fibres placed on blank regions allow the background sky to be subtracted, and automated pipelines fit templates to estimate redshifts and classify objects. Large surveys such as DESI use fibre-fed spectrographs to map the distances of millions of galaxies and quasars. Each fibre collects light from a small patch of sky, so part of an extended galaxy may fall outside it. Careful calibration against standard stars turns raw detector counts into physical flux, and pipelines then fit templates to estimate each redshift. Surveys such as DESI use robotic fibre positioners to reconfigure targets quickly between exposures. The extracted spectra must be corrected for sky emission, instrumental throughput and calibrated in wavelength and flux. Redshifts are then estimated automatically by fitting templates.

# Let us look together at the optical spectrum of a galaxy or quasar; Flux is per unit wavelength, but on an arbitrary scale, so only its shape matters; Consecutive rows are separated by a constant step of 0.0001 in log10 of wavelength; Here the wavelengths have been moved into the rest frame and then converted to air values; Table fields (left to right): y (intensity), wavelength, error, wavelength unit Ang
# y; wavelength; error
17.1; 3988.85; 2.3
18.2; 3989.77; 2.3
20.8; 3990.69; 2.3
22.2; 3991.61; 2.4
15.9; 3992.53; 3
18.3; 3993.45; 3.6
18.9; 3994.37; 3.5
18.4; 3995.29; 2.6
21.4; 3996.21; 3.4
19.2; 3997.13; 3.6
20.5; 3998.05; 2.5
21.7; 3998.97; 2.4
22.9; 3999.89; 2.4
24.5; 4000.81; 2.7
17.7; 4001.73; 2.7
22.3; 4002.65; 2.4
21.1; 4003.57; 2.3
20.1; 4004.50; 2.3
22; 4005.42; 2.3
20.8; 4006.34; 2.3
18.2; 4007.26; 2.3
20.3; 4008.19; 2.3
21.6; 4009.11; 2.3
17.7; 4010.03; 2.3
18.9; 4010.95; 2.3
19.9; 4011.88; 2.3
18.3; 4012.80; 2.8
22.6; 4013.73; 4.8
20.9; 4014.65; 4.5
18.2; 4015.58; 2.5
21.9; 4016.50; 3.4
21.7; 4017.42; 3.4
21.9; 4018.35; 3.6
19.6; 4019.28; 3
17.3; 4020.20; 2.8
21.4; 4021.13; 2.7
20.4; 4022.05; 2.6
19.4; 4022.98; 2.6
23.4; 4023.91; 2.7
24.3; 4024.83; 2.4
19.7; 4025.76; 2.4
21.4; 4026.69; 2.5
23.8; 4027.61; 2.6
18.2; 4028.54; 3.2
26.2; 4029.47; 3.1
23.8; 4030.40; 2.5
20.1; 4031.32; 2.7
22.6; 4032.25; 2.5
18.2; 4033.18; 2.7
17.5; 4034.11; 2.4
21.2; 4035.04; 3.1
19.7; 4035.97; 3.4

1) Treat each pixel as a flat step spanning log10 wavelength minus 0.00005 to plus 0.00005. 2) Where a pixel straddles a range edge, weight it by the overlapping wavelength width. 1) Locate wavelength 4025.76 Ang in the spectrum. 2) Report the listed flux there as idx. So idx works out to 19.7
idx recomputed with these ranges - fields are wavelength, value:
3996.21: 21.4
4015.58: 18.2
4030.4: 23.8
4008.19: 20.3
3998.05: 20.5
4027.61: 23.8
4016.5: 21.9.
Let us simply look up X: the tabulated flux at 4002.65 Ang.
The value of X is 22.3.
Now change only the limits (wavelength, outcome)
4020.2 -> 17.3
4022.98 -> 19.4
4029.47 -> 26.2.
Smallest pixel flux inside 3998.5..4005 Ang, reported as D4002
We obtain 17.7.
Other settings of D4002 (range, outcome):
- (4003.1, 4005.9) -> 20.1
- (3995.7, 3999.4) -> 19.2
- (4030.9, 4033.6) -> 18.2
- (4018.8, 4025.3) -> 17.3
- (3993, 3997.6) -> 18.3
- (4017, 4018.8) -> 21.7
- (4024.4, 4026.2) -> 19.7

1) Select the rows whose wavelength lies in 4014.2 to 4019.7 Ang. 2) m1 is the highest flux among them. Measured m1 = 21.9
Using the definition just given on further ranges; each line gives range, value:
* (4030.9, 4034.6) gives 22.6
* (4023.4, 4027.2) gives 24.3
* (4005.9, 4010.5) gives 21.6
